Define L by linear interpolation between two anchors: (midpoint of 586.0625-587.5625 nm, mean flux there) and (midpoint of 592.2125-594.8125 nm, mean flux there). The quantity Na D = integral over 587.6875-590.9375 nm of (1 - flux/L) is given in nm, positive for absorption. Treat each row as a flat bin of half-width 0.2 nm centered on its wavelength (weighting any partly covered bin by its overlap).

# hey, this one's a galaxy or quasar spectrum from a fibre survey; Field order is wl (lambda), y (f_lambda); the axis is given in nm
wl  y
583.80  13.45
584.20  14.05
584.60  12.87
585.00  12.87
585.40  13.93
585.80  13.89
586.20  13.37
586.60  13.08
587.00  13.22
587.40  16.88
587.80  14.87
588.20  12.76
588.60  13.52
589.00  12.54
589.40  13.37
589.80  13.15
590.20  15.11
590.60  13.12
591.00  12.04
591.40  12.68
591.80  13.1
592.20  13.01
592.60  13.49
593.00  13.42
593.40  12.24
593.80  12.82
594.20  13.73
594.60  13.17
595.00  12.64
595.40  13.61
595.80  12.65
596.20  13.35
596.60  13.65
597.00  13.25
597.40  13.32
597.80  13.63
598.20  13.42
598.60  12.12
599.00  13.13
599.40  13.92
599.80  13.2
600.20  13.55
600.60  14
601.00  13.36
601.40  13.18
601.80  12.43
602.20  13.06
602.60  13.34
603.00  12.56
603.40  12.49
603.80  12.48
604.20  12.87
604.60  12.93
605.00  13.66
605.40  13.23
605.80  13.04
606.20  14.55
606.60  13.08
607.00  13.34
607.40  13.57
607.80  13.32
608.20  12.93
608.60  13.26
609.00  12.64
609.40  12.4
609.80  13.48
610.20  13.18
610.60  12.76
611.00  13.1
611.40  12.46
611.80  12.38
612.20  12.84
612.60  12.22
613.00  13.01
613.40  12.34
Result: 0.07 nm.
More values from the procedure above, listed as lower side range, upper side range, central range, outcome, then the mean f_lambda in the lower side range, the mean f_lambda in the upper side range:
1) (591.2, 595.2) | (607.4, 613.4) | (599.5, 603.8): -0.05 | 13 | 12.9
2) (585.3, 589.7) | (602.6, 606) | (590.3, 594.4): 0.15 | 13.7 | 12.9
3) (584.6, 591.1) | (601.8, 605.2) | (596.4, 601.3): -0.10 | 13.6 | 12.9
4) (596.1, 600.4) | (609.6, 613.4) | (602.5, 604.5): 0.06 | 13.3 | 12.8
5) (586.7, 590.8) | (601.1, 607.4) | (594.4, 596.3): 0.06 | 13.8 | 13.1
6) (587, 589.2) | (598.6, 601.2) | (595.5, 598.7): 0.08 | 14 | 13.4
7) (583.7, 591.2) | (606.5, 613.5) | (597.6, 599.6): 0.00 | 13.6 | 12.9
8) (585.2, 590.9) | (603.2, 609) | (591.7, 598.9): 0.20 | 13.7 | 13.2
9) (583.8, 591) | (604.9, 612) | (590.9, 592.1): 0.07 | 13.6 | 13.1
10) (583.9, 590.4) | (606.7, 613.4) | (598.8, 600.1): -0.01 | 13.7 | 12.9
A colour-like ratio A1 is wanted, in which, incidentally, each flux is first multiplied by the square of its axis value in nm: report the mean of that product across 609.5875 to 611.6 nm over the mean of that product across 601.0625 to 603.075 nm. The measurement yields 1.0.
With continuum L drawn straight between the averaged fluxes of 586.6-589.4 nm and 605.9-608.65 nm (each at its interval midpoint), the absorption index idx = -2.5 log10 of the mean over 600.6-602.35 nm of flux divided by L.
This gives 0.036 mag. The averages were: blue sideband 13.9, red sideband 13.4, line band 13.1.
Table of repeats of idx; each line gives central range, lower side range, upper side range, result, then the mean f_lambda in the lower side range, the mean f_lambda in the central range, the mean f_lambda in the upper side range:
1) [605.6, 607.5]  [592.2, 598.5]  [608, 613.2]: -0.05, 13.2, 13.5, 12.8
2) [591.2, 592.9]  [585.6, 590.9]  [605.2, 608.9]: 0.05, 13.7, 13.1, 13.3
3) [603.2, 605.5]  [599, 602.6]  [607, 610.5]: 0.02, 13.3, 12.9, 13.1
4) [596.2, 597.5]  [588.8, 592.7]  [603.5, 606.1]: -0.02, 13.2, 13.4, 13.1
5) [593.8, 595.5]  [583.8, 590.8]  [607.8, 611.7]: 0.02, 13.7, 13.2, 12.9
